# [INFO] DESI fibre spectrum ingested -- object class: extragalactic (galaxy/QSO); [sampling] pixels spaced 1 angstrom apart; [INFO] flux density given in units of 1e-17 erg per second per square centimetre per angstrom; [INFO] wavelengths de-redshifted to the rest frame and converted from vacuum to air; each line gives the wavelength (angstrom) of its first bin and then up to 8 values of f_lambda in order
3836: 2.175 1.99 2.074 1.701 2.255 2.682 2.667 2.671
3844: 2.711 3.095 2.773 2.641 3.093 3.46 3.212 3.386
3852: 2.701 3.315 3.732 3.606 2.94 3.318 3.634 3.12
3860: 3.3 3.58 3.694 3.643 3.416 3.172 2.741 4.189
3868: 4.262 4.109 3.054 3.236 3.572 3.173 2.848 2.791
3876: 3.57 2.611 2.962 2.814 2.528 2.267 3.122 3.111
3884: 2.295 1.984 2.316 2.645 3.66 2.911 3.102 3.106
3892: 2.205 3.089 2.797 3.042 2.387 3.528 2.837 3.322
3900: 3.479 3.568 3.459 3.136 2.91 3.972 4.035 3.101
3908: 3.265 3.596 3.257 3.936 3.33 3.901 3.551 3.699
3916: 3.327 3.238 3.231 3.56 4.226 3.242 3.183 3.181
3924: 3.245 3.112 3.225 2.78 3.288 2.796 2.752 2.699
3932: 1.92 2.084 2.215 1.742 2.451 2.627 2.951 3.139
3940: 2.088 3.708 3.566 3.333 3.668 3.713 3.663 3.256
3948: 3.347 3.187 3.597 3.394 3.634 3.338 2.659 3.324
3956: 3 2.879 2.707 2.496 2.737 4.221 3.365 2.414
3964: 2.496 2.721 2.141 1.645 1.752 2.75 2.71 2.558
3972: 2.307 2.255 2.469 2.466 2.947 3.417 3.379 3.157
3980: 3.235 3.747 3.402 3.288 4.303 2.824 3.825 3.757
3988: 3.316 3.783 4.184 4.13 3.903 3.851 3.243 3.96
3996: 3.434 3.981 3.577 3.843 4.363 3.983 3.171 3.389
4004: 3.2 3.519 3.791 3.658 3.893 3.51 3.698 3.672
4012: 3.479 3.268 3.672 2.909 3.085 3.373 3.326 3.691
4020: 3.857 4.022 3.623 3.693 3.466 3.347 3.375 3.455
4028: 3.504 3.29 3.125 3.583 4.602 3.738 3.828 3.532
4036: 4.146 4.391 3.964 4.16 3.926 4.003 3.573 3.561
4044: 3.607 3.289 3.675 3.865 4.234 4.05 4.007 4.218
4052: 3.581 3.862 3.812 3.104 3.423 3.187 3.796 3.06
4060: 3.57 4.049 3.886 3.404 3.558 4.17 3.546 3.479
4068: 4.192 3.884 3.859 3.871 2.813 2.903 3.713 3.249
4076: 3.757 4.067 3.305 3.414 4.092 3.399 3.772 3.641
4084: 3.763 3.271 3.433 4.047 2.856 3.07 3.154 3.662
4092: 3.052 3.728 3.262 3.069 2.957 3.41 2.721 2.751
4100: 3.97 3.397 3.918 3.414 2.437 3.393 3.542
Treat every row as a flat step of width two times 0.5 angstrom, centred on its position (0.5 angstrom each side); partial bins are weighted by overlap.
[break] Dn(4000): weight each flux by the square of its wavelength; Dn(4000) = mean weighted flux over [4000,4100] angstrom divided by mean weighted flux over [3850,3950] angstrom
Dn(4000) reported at 1.2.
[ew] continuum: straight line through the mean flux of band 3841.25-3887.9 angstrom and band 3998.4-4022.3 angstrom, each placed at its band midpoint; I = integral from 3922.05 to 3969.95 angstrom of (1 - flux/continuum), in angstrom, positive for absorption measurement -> 6.5 angstrom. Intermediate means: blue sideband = 3.11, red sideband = 3.58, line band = 2.92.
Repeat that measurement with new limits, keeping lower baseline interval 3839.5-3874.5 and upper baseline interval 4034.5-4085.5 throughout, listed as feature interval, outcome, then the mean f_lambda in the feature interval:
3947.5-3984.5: 5.56 angstrom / 2.96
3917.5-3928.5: 0.27 angstrom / 3.3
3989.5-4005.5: -0.81 angstrom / 3.73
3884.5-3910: 1.71 angstrom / 3.1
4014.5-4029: 0.55 angstrom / 3.47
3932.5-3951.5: 2.16 angstrom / 3.04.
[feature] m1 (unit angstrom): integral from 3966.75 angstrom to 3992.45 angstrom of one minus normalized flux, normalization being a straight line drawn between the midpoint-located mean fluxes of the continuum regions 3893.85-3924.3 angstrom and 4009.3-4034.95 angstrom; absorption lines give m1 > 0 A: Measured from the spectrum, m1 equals 2.5 angstrom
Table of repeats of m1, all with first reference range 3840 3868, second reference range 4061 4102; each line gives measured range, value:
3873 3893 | 2.7 angstrom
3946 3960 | 0.8 angstrom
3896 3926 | -1.2 angstrom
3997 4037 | -2.3 angstrom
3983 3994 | -1.2 angstrom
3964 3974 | 3.0 angstrom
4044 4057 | -1.0 angstrom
